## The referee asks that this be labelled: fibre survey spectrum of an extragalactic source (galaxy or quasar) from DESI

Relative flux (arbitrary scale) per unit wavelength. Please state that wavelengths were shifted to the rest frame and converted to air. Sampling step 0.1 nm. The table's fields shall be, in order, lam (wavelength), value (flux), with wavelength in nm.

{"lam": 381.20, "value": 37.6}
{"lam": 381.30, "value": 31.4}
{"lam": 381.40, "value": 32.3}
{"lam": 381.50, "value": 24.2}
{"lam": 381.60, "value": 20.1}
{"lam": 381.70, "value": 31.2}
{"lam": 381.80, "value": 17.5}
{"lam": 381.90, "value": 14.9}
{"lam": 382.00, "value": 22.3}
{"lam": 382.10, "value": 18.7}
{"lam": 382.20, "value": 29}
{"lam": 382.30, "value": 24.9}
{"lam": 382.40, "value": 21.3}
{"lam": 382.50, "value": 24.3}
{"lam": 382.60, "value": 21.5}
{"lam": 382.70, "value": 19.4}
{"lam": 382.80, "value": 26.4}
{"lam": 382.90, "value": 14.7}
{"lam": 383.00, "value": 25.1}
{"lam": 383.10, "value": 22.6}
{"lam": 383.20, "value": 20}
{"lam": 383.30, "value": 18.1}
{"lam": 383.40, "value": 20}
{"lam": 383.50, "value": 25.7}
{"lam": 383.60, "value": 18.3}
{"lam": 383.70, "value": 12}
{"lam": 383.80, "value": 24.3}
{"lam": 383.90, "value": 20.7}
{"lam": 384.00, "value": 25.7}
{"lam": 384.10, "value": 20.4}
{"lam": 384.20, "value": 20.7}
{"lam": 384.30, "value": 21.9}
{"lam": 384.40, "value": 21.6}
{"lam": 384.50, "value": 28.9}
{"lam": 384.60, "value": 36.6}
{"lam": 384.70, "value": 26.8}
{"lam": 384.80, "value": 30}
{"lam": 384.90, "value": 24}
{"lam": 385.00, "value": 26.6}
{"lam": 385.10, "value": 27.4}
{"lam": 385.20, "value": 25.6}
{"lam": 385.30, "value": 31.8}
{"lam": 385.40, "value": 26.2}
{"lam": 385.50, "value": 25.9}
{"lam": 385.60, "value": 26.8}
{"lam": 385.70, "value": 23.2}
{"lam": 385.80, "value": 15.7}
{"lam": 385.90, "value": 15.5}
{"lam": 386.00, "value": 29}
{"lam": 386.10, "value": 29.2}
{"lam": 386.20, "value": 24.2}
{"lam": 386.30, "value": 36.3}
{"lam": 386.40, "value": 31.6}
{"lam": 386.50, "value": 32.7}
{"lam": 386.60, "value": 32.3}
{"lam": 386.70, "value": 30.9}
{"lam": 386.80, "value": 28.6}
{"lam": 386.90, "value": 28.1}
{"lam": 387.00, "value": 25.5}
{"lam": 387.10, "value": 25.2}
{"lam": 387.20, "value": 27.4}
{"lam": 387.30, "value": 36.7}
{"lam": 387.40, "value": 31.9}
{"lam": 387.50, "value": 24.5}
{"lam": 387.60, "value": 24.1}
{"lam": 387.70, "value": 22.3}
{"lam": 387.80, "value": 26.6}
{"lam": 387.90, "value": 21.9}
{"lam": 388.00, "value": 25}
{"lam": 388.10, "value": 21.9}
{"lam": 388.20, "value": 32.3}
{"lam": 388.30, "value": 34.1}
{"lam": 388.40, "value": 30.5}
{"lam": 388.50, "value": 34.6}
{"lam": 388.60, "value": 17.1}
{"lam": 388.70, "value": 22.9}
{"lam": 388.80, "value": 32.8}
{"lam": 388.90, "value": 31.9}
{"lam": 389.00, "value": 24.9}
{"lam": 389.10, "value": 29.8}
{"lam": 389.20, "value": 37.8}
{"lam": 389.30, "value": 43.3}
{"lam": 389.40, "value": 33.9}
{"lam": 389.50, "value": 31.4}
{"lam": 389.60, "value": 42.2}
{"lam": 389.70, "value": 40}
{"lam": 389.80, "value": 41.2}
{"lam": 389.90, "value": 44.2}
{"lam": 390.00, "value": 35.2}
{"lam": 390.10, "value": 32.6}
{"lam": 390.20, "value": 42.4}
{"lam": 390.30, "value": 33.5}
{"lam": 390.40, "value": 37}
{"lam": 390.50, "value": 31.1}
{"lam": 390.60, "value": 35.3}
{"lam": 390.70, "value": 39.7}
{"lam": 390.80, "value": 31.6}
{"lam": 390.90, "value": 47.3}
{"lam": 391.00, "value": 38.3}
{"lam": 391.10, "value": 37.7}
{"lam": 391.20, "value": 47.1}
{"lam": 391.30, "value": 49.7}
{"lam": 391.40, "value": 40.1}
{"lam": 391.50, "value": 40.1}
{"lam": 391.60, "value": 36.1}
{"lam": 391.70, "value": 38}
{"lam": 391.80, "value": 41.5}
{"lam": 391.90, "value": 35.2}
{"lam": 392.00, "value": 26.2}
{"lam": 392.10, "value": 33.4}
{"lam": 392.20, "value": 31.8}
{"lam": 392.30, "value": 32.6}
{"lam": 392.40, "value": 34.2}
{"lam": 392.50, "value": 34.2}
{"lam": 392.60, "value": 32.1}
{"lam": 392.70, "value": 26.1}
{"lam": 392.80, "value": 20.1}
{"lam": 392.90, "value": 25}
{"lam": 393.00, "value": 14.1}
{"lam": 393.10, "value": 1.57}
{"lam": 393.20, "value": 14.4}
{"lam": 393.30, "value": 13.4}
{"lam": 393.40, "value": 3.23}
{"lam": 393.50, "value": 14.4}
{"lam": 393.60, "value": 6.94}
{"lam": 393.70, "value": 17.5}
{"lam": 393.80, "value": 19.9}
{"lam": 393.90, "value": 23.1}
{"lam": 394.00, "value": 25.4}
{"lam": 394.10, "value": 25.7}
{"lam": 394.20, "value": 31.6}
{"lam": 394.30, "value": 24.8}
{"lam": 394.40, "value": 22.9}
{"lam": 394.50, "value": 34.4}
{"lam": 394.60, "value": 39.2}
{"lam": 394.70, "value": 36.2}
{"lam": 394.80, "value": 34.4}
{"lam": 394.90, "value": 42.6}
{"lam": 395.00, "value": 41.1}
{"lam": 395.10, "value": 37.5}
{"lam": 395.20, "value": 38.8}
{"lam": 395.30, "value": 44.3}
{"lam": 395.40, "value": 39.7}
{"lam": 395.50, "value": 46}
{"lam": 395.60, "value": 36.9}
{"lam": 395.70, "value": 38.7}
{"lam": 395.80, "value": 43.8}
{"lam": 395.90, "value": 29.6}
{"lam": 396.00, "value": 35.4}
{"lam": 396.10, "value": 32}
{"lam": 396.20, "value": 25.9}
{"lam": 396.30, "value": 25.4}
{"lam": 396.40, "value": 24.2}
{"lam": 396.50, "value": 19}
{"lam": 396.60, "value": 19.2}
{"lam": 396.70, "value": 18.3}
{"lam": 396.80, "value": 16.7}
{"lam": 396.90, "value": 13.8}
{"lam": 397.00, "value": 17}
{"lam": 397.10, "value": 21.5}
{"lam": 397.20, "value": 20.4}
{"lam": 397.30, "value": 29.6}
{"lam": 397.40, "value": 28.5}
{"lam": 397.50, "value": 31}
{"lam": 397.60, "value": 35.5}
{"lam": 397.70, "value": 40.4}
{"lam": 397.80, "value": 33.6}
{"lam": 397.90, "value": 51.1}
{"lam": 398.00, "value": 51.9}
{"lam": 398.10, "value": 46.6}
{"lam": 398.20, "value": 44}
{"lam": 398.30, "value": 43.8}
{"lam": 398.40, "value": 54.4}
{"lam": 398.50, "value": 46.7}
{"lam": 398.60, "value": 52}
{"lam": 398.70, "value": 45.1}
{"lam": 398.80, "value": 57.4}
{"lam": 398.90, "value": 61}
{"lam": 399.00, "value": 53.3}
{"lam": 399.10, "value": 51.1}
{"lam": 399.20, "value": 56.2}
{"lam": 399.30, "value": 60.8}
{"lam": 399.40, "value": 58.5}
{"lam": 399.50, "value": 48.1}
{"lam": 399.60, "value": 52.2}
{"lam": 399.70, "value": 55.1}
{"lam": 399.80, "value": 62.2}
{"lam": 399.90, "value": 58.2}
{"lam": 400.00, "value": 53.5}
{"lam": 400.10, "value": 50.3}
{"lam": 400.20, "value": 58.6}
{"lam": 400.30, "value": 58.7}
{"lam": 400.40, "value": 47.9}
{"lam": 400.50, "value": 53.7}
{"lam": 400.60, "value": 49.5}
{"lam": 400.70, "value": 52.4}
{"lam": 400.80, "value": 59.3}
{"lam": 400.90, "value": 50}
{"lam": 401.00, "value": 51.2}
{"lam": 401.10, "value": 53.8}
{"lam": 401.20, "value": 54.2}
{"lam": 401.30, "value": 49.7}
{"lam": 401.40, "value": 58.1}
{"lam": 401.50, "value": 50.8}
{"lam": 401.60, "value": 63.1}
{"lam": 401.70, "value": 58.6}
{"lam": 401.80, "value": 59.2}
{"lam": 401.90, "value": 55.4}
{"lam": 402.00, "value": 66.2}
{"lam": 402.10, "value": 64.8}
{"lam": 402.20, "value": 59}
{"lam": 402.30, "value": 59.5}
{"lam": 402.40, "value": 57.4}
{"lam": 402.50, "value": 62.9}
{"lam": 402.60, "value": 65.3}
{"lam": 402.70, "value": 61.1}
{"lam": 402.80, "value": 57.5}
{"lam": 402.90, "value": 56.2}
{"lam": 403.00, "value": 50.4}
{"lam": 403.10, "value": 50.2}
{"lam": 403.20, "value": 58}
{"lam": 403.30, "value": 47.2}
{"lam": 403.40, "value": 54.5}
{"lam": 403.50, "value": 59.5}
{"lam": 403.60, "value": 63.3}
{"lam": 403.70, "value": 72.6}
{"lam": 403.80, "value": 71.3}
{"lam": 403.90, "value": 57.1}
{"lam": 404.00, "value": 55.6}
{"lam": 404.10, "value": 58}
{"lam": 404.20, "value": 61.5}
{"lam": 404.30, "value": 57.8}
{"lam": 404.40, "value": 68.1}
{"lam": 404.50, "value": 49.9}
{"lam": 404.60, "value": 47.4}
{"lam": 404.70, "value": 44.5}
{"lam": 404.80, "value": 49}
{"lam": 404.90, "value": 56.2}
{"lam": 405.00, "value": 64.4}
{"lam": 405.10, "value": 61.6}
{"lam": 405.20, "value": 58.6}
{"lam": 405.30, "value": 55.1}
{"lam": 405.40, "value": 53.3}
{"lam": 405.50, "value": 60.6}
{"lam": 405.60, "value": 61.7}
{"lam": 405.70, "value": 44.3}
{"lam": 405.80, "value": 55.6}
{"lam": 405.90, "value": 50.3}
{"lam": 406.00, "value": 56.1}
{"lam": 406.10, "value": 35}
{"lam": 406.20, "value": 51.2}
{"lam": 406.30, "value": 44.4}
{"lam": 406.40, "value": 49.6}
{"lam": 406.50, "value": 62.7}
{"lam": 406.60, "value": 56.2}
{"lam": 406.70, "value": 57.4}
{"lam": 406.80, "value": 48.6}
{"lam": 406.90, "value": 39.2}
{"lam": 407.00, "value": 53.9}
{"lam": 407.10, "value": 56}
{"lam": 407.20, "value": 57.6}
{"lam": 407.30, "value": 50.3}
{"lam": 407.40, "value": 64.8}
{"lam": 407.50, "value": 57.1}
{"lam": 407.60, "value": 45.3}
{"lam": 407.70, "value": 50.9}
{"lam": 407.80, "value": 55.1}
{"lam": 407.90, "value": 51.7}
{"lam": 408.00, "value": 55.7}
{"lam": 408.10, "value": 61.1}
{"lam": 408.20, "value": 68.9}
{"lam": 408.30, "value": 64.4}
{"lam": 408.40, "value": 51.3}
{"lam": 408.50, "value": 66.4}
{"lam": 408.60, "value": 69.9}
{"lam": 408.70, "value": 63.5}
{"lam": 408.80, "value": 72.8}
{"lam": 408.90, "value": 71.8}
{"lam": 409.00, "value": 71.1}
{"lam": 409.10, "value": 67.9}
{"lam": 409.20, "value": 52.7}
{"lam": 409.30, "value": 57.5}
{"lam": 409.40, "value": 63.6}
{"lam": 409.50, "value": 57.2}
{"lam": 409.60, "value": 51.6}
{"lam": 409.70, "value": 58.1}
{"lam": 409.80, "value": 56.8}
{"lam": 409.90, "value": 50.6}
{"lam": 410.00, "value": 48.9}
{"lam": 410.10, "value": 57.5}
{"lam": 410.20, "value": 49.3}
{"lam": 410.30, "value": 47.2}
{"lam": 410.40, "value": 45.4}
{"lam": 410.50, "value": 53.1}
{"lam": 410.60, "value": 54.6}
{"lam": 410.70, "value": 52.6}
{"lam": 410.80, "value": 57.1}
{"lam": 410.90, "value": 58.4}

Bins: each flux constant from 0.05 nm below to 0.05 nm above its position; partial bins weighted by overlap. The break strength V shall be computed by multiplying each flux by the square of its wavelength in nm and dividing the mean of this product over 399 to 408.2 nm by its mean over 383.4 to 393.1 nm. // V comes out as 2.0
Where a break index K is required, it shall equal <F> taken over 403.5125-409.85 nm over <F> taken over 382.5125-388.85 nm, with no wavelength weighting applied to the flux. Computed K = 2.2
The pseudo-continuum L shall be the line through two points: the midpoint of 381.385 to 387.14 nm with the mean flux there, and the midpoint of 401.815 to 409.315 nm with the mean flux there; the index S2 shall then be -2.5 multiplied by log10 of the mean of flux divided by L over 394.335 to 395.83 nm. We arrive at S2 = 0.083 mag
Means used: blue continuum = 24.5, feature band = 38.2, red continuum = 57.4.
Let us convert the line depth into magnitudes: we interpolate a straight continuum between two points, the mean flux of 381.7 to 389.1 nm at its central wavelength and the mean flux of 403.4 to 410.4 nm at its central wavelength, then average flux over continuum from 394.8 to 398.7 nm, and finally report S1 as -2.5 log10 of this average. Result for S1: 0.201 mag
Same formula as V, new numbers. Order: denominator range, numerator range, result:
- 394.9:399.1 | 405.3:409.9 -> 1.63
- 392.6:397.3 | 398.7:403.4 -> 2.20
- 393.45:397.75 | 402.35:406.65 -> 2.02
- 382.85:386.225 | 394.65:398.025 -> 1.44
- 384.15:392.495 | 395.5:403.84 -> 1.62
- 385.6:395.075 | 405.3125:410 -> 2.05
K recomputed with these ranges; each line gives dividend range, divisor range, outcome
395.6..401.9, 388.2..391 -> 1.27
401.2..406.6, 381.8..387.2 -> 2.31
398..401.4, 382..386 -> 2.27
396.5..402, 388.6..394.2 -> 1.51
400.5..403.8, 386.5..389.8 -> 1.91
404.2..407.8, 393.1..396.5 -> 1.86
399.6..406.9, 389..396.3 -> 1.72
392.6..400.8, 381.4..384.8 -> 1.60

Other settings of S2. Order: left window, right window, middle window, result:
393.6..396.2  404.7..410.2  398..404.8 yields -0.231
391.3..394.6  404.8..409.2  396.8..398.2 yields 0.132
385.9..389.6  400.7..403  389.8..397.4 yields 0.300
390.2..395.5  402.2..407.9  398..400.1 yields -0.212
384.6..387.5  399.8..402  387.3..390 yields 0.055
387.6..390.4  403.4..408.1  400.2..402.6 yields -0.151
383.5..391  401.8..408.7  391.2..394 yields 0.360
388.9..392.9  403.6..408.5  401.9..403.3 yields -0.148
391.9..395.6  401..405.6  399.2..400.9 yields -0.158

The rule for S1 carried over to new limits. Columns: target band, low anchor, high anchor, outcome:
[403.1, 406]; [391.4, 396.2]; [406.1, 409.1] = -0.116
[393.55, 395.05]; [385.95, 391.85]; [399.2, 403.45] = 0.459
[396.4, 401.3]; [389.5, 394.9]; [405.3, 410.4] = -0.062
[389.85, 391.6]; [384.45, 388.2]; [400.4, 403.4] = -0.101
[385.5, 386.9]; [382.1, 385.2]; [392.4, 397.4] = -0.141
